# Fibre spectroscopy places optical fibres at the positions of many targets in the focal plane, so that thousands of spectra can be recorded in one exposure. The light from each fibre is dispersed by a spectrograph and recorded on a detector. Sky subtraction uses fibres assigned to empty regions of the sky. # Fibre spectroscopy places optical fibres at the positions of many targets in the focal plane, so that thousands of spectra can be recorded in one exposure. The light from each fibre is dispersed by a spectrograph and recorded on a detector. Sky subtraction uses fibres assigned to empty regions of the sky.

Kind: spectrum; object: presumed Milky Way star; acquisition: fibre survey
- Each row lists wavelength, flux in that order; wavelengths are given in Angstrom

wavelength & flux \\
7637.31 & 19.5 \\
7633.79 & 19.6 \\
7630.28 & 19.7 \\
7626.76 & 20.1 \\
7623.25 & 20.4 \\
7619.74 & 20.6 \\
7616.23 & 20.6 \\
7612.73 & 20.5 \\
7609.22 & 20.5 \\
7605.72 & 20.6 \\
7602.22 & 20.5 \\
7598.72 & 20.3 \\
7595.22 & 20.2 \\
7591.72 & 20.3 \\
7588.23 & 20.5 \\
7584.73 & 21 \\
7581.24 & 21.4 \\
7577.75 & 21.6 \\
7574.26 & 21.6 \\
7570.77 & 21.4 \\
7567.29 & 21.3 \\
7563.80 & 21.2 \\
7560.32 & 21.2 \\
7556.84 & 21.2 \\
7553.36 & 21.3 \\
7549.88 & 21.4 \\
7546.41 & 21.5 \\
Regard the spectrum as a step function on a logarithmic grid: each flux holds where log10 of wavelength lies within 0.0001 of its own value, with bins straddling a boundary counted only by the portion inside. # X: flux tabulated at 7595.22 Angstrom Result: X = 20.2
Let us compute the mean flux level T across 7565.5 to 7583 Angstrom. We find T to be 21.5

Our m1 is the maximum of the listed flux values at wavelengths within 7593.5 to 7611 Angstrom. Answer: 20.6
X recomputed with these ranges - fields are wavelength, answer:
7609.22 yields 20.5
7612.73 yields 20.5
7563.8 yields 21.2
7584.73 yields 21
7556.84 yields 21.2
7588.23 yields 20.5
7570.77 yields 21.4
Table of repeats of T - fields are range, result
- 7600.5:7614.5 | 20.5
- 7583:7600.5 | 20.5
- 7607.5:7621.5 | 20.5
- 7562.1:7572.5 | 21.3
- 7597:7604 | 20.4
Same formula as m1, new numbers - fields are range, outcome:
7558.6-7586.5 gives 21.6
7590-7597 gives 20.3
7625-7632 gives 20.1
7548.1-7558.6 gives 21.4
